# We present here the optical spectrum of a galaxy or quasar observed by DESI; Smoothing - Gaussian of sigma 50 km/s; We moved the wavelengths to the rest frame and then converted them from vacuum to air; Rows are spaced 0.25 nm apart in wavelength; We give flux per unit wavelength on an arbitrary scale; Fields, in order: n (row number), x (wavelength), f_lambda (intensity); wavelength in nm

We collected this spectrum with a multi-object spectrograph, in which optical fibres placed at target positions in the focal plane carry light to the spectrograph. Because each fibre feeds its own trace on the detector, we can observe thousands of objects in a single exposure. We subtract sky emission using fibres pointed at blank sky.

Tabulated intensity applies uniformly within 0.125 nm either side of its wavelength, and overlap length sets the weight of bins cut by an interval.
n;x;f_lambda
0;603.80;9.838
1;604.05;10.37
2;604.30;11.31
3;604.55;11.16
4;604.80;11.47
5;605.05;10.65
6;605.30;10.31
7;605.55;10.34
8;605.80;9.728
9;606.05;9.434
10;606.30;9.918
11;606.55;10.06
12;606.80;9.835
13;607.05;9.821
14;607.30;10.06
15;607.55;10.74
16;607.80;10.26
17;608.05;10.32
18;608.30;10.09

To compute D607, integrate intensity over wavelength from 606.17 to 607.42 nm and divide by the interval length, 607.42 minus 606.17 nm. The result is 9.94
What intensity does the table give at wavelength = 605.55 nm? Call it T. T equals 10.34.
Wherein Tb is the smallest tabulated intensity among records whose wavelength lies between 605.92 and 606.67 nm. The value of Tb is 9.434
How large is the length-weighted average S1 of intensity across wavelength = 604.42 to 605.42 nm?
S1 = 10.9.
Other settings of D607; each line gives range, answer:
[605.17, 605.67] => 10.3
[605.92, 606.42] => 9.67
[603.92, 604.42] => 10.8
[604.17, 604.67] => 11.2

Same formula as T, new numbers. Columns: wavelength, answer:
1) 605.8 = 9.728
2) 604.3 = 11.31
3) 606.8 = 9.835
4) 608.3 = 10.09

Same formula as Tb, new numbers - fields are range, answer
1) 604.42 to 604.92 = 11.16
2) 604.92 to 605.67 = 10.31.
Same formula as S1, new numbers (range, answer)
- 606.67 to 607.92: 10.1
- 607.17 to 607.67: 10.4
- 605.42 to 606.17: 9.84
